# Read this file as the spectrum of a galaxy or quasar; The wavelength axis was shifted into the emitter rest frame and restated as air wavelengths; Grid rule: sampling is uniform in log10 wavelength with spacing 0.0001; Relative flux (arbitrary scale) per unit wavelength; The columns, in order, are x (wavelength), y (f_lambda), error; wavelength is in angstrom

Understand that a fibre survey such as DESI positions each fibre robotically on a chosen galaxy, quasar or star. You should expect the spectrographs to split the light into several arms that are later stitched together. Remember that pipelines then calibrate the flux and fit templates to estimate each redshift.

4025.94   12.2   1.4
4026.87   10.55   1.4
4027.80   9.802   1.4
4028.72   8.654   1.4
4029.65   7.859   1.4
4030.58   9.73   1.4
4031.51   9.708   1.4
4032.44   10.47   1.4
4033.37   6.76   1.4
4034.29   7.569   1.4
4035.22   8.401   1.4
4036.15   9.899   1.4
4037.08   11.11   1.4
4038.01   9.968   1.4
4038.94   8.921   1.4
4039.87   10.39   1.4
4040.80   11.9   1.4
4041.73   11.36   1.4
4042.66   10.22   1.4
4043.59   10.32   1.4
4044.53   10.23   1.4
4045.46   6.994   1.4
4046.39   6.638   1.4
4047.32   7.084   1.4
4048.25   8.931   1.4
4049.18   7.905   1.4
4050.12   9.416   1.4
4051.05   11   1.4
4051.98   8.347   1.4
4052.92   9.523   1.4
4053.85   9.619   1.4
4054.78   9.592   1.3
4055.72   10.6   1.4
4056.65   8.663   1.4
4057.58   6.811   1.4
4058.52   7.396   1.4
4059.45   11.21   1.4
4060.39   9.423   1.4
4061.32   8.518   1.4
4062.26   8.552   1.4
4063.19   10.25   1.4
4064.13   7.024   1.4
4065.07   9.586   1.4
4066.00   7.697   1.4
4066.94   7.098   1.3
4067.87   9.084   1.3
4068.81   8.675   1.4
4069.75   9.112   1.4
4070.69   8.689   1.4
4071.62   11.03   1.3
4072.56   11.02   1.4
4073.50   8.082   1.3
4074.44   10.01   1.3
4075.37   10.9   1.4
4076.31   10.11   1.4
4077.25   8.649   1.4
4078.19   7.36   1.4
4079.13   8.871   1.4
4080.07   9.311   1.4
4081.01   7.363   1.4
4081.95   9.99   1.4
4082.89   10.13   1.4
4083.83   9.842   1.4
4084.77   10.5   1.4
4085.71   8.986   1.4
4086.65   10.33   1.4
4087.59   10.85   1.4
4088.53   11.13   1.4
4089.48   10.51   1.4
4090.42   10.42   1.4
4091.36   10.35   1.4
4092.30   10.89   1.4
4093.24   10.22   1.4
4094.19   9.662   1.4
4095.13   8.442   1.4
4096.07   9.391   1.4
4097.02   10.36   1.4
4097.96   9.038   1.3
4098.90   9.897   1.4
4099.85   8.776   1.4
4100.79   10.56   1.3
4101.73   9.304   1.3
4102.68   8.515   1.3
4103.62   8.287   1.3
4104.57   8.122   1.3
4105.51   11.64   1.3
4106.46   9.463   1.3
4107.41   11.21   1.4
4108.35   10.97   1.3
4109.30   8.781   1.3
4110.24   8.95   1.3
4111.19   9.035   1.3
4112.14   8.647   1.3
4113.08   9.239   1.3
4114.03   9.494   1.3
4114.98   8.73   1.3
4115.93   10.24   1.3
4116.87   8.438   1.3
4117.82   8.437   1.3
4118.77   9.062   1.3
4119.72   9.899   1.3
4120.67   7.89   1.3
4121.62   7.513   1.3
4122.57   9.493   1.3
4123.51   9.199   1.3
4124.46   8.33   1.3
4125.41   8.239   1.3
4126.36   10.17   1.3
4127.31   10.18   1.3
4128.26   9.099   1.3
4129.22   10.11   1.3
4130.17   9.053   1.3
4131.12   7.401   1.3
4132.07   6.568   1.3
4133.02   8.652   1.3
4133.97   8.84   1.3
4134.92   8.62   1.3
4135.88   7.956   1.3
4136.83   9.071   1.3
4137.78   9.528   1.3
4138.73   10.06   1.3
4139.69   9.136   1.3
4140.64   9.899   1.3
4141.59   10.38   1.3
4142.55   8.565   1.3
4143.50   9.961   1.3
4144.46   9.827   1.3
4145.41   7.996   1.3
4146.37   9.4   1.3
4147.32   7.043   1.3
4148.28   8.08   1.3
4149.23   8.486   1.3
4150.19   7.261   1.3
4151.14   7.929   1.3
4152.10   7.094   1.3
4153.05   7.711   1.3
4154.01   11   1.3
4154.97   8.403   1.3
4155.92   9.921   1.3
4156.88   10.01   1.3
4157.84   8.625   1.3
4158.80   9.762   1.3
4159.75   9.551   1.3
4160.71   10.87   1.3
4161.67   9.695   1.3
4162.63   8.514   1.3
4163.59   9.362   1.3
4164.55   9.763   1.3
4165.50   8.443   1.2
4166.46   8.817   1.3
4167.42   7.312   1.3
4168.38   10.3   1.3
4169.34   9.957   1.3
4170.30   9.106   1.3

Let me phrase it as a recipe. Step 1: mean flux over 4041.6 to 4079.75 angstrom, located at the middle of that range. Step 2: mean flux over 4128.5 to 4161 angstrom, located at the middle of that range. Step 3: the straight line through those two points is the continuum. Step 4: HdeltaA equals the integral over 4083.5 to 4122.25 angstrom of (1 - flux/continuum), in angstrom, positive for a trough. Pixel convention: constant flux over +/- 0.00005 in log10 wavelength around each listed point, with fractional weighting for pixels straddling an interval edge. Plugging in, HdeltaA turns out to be -2.5 angstrom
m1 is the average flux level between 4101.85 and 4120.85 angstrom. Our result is 9.27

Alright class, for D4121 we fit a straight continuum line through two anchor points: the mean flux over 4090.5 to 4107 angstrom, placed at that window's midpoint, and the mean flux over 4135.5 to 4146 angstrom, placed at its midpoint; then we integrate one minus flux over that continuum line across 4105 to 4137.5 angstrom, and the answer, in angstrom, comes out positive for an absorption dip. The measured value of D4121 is 1.30 angstrom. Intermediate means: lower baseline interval 9.61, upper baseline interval 9.32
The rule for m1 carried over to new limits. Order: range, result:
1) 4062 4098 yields 9.49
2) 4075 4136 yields 9.34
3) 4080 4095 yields 10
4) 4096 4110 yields 9.62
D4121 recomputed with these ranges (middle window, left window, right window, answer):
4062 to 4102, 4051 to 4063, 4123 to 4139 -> -2.0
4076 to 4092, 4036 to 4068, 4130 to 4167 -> -1.1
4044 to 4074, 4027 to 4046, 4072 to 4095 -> 2.4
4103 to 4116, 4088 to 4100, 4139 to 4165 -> 0.4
